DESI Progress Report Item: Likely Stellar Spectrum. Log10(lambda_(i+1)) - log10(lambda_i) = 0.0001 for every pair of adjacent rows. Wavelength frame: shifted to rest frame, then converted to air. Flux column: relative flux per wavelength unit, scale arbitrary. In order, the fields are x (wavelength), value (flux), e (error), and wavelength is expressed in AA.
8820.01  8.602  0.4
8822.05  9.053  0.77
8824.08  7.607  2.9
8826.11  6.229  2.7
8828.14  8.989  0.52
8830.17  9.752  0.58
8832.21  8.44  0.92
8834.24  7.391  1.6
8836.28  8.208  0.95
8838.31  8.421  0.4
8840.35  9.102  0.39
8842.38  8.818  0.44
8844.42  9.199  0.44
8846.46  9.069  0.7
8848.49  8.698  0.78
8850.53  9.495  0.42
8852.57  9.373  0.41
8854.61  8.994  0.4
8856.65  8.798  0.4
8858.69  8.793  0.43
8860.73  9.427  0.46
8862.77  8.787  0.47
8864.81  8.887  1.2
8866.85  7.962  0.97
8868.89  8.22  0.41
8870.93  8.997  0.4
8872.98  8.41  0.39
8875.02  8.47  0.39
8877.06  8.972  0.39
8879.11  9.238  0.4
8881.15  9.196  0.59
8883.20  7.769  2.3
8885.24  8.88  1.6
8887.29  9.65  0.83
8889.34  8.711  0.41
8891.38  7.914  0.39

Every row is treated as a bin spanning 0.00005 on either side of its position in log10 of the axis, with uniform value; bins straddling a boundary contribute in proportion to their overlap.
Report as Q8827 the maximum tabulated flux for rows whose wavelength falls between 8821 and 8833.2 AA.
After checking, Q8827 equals 9.752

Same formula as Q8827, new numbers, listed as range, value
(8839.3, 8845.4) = 9.199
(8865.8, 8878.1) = 8.997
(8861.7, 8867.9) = 8.887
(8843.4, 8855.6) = 9.495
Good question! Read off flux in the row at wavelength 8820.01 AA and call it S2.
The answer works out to 8.602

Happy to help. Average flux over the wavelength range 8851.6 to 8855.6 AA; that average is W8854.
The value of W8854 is 9.18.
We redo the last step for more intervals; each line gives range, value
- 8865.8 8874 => 8.4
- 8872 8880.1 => 8.77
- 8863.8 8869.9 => 8.36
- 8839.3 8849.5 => 8.98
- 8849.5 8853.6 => 9.42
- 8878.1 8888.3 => 8.95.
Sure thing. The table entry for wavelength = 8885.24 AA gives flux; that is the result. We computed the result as 8.88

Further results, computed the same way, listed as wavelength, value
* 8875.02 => 8.47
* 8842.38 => 8.818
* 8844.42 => 9.199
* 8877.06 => 8.972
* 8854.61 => 8.994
